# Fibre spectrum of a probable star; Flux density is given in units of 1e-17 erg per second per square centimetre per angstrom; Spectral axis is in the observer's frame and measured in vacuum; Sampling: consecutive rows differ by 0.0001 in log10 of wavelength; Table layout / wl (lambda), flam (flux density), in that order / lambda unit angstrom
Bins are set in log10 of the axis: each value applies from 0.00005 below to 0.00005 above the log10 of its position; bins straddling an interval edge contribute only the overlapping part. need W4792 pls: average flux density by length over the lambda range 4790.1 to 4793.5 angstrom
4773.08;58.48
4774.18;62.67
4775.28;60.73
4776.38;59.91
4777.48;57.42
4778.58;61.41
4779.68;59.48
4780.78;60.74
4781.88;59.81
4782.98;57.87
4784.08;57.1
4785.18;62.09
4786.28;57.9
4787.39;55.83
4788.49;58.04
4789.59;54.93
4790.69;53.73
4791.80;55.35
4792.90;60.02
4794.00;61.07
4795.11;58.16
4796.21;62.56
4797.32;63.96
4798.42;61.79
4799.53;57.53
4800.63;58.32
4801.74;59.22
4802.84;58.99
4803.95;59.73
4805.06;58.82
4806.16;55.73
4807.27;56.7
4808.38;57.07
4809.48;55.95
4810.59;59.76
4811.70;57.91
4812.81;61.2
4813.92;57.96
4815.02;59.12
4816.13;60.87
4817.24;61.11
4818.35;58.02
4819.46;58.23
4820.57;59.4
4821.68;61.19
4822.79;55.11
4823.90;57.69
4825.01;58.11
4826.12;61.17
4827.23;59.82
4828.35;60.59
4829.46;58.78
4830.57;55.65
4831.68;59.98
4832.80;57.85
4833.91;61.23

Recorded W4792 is 56.5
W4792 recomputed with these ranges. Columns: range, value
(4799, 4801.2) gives 58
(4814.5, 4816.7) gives 60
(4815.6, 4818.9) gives 60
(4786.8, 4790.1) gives 56.3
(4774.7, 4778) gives 59.4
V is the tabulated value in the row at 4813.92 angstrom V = 57.96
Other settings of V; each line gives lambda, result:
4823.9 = 57.69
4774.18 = 62.67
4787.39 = 55.83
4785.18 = 62.09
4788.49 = 58.04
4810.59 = 59.76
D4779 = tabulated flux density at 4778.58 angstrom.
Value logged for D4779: 61.41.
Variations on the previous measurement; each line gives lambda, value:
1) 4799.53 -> 57.53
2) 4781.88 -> 59.81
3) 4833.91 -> 61.23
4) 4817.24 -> 61.11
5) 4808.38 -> 57.07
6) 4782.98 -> 57.87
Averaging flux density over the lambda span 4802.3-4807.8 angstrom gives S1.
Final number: 58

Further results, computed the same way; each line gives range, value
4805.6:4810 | 56.5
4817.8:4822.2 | 59.2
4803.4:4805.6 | 59.2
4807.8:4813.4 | 58.3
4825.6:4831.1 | 59.2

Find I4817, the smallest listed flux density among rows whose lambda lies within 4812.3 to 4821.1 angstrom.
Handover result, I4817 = 57.96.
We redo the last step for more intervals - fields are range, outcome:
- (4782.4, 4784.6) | 57.1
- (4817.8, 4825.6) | 55.11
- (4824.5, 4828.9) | 58.11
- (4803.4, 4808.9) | 55.73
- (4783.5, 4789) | 55.83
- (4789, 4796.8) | 53.73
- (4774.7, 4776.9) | 59.91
